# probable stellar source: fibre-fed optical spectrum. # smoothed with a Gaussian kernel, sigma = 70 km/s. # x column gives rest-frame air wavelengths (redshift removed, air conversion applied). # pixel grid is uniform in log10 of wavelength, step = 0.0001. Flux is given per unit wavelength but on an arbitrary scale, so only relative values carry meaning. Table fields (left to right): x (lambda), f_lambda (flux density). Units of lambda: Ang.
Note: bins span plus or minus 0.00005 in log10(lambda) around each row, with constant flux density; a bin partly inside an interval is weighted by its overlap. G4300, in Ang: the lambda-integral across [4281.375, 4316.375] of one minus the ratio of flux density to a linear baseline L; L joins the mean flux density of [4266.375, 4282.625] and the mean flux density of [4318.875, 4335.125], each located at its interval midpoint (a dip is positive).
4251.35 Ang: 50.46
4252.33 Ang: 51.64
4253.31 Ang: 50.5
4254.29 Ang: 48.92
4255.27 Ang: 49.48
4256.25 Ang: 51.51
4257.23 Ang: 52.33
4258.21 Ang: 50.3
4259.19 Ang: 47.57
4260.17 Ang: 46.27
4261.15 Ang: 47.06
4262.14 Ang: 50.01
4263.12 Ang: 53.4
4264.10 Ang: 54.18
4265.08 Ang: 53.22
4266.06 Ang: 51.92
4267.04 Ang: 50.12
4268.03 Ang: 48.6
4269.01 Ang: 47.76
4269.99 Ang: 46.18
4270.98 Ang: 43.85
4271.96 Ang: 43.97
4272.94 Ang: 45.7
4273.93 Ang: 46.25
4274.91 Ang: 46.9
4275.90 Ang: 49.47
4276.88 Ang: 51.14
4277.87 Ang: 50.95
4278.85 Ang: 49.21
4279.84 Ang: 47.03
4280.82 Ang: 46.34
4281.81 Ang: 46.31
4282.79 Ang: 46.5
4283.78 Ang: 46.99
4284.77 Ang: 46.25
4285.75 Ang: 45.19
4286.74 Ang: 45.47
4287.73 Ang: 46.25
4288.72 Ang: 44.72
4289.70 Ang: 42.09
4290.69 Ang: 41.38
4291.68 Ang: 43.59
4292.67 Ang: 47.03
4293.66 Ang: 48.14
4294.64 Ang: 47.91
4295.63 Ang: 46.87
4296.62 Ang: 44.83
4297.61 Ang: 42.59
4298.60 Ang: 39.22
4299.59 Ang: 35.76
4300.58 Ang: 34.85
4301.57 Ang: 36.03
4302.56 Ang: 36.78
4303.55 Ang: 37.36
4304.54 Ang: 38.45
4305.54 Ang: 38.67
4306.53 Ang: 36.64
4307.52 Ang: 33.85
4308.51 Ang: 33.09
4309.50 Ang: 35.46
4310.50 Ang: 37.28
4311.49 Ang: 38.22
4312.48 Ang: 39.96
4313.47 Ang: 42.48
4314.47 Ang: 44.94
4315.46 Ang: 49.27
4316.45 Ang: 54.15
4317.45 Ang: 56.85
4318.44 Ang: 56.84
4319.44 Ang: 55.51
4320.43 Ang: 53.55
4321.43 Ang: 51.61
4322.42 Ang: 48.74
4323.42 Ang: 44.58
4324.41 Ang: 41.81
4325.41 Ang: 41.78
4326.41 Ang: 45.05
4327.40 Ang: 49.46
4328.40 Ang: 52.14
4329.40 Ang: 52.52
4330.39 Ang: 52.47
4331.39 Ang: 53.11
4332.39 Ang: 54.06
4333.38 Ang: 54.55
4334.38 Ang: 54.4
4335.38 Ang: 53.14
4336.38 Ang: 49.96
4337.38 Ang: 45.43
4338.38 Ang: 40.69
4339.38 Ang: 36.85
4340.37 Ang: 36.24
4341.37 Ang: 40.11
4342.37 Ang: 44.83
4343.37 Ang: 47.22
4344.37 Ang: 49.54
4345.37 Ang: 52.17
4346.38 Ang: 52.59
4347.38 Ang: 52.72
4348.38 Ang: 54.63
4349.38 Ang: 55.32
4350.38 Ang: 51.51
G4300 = 5.0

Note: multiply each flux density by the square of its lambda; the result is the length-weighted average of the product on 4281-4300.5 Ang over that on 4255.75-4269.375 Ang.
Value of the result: 0.9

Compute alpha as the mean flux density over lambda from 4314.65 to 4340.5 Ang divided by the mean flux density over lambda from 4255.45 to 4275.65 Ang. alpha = 1.0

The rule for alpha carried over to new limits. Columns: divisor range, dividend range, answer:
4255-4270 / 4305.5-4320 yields 0.87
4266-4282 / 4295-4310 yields 0.80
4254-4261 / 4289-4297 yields 0.92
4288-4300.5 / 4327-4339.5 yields 1.16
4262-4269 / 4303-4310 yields 0.70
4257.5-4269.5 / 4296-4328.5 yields 0.86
